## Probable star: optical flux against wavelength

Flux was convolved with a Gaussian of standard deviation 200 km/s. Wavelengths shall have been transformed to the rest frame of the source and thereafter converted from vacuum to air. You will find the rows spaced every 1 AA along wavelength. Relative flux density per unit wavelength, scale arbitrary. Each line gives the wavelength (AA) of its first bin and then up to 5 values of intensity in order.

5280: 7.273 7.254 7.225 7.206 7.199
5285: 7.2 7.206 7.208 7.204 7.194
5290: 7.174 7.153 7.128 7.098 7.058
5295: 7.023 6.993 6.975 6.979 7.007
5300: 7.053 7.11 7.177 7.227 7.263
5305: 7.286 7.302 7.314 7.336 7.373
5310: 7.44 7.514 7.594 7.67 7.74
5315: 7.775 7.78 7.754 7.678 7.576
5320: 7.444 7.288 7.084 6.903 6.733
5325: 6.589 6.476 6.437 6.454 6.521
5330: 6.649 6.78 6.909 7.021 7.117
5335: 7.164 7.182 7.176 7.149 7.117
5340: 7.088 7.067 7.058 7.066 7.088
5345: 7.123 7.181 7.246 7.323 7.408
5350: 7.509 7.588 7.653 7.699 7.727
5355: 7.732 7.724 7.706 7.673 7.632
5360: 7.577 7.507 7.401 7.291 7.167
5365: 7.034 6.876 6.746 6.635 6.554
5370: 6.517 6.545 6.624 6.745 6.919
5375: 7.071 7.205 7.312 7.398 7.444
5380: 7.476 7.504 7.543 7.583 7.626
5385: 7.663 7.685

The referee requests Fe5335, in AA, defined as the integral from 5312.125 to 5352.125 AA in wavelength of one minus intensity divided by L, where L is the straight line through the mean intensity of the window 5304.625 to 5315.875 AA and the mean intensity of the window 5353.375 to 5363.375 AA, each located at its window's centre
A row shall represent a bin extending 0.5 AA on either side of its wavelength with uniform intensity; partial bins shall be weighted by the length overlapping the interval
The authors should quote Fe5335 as 2.0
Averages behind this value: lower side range 7.5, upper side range 7.6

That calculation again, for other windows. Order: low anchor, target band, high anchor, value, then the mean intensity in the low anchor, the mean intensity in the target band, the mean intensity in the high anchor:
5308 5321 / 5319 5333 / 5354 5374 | 1.24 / 7.59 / 6.83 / 7.15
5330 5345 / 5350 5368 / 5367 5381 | -1.10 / 7.06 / 7.43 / 6.97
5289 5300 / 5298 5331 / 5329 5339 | -0.77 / 7.06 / 7.19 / 7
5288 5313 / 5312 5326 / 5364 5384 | -0.37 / 7.21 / 7.36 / 7.06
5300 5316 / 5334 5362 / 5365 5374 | -1.75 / 7.41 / 7.37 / 6.69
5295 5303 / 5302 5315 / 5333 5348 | -0.65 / 7.05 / 7.43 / 7.13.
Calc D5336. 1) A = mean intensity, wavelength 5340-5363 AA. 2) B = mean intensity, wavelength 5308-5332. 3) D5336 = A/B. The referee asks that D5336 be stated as 1.03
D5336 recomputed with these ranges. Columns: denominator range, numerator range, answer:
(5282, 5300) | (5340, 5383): 1.02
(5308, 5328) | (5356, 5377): 0.97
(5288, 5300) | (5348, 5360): 1.08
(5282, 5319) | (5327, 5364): 0.99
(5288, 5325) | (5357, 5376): 0.97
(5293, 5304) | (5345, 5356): 1.06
